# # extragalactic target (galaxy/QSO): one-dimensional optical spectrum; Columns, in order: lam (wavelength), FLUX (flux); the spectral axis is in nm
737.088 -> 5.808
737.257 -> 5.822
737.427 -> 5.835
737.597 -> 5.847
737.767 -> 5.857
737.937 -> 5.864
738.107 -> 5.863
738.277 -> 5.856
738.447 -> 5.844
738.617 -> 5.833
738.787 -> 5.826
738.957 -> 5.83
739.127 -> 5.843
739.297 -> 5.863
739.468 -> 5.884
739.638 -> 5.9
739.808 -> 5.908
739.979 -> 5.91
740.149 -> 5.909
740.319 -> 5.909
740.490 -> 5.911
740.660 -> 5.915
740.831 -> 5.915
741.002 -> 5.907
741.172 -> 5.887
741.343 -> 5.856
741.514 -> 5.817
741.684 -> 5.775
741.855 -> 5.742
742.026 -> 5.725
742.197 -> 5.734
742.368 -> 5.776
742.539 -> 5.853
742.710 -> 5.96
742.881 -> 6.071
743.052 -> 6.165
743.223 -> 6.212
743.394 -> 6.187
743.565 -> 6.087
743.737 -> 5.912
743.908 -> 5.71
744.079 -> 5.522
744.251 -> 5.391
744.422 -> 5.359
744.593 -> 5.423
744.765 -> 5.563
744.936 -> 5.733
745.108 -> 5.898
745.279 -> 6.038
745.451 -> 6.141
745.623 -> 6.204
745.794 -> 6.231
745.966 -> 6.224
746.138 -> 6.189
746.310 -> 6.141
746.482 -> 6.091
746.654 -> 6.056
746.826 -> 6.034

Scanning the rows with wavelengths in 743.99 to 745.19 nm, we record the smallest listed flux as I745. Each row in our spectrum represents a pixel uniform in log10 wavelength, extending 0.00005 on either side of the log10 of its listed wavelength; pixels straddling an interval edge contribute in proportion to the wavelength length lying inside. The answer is 5.359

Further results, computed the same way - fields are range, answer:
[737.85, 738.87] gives 5.826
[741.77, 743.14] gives 5.725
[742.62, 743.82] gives 5.912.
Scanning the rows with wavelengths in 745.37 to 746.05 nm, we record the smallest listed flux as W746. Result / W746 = 6.141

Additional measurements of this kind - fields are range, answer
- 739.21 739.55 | 5.863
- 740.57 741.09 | 5.907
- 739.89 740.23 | 5.909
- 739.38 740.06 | 5.884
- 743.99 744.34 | 5.391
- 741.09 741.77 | 5.775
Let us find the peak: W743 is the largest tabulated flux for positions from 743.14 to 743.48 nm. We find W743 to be 6.212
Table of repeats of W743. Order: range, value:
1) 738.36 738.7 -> 5.844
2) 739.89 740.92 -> 5.915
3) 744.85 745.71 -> 6.204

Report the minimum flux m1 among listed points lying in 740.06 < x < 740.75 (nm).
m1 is 5.909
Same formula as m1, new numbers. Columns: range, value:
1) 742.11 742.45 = 5.734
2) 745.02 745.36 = 5.898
